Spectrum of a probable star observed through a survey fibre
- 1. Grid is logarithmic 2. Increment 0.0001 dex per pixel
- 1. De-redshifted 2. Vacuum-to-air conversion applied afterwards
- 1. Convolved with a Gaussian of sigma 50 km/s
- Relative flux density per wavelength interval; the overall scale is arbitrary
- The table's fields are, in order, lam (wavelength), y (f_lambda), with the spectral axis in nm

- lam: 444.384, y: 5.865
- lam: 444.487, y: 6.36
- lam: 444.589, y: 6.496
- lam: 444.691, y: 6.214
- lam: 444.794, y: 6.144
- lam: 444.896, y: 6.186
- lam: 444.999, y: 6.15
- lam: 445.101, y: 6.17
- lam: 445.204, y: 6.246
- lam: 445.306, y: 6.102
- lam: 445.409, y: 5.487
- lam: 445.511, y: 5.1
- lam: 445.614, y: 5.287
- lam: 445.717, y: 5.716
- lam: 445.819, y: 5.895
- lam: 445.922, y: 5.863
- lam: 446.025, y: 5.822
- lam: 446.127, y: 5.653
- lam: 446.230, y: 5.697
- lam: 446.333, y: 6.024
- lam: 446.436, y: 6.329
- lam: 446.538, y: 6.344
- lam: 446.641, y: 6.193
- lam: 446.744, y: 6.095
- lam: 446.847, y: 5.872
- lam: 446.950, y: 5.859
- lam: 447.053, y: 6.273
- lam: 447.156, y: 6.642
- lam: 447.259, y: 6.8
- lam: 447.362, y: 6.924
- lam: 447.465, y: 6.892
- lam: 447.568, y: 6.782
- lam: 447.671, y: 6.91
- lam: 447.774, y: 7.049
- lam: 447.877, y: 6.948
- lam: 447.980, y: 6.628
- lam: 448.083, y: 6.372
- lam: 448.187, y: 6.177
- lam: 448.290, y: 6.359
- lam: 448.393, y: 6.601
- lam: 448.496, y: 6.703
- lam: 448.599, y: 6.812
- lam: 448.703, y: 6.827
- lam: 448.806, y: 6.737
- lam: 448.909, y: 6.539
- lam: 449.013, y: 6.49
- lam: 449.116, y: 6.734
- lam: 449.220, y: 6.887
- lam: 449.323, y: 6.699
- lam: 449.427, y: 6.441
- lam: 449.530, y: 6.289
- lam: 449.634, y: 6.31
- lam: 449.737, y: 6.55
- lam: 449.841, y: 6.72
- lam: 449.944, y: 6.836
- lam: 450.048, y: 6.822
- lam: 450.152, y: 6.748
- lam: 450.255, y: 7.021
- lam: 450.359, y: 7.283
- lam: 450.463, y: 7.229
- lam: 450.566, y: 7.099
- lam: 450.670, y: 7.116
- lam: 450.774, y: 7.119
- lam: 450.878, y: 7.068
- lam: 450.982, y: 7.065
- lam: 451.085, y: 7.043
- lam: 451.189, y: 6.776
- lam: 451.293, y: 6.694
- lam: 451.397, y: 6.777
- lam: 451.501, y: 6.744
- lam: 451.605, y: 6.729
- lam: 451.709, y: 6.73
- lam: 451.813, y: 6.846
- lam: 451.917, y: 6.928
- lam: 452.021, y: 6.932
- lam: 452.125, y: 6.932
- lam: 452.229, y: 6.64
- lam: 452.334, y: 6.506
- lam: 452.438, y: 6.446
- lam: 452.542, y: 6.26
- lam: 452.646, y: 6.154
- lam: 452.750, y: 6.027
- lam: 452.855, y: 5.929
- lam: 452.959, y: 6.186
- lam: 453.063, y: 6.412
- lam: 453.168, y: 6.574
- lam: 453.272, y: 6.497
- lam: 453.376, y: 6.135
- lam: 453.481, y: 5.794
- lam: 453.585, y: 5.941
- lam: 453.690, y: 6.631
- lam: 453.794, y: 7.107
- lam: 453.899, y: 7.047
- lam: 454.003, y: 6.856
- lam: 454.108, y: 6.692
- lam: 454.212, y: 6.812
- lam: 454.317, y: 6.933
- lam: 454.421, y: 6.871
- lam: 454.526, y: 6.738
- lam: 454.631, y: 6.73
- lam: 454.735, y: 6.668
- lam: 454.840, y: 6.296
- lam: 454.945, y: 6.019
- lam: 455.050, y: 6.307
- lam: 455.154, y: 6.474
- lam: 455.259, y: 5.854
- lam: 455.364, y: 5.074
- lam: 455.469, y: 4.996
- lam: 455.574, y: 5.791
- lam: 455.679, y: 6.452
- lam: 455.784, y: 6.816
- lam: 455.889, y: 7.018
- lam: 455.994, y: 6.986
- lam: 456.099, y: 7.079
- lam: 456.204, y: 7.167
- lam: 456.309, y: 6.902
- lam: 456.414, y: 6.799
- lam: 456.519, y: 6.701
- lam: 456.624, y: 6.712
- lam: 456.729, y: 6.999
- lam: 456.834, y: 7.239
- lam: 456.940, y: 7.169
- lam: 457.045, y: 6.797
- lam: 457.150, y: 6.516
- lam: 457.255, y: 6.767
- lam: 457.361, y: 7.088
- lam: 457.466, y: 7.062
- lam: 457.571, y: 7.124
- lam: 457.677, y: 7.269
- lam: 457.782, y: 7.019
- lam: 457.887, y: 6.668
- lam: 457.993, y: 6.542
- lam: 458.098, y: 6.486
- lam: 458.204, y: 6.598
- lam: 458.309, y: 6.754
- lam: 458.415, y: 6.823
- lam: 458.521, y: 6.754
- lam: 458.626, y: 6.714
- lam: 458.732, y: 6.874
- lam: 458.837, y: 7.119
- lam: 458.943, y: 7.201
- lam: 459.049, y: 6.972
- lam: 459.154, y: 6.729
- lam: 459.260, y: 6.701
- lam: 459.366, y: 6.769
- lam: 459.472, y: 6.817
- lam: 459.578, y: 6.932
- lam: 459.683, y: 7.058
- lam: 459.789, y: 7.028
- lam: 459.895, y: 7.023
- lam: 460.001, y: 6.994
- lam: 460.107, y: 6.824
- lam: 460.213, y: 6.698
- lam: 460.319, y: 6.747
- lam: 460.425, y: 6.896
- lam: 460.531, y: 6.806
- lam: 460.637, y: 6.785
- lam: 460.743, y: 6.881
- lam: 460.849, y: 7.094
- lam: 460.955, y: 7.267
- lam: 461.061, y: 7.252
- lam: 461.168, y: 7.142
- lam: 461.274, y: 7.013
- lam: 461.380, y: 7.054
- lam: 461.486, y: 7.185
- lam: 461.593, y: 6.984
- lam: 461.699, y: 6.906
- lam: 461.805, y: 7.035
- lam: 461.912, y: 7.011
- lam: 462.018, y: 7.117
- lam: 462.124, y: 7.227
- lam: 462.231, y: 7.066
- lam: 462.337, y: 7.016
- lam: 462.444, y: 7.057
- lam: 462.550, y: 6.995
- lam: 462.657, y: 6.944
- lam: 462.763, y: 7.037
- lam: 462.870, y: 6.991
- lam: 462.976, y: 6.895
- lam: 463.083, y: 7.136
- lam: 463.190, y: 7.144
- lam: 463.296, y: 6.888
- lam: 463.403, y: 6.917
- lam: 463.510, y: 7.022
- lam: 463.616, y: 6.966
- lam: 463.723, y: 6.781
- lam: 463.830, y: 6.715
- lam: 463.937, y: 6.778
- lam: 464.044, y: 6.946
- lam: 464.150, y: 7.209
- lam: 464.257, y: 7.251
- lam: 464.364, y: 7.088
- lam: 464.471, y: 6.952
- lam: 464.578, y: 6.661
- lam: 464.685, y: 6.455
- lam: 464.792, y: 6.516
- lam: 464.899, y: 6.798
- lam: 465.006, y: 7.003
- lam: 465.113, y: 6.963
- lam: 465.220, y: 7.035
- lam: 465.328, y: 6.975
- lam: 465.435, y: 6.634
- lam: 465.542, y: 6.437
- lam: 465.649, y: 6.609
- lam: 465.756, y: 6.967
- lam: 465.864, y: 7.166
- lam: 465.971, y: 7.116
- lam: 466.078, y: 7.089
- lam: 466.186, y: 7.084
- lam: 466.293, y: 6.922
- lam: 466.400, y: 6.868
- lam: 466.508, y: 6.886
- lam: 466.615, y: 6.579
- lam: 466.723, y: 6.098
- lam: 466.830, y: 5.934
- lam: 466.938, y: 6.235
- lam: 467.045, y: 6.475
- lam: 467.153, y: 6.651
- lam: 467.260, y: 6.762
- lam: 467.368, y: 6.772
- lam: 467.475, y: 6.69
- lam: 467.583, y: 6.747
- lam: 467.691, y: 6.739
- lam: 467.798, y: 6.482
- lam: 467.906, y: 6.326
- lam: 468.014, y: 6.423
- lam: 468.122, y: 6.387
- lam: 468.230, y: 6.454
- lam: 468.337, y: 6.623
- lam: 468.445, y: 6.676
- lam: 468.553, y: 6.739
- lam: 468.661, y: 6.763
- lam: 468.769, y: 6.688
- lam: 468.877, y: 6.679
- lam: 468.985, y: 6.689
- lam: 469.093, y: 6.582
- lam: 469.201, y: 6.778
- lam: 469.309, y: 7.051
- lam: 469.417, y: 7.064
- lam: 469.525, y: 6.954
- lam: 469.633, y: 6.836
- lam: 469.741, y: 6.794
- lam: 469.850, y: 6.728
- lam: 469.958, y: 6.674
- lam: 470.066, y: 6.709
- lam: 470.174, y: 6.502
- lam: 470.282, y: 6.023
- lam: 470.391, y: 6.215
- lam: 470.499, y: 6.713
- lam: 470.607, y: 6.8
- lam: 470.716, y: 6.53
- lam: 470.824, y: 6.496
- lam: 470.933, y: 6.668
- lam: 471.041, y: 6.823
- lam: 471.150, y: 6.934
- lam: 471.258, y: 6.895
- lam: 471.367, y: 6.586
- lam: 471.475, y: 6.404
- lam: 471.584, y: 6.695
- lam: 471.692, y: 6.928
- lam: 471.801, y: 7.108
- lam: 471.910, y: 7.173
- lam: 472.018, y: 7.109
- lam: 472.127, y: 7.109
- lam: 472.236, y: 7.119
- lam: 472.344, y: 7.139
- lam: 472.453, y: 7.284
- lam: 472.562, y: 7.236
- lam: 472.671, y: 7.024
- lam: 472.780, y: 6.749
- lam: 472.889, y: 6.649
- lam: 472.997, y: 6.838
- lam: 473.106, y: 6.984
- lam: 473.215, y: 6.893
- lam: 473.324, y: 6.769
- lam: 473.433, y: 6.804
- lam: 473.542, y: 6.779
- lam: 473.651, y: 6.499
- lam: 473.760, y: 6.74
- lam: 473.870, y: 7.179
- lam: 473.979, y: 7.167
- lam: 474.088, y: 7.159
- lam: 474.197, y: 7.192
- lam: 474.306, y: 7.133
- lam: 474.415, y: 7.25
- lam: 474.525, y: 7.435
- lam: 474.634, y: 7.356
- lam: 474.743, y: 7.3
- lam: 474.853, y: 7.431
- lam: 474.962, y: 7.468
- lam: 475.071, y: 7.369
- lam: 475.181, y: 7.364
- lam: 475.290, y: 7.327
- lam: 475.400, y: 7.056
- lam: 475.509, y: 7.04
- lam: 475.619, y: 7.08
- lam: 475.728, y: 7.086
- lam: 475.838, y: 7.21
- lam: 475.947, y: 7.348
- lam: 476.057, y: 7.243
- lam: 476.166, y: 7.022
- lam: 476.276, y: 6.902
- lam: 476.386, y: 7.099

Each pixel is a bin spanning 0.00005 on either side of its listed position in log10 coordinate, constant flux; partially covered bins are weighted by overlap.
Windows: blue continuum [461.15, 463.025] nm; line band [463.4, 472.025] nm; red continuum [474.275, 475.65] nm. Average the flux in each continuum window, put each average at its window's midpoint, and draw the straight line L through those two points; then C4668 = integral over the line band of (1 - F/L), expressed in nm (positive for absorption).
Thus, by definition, 0.487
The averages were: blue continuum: 7.04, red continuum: 7.28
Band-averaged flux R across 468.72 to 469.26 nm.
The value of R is 6.69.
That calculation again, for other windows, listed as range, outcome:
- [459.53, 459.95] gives 7.02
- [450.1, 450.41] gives 7.02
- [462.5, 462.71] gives 6.96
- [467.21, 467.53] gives 6.74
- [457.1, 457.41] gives 6.78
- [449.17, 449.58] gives 6.59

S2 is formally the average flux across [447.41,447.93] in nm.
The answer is 6.92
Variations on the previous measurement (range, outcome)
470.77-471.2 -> 6.72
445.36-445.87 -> 5.5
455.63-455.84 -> 6.64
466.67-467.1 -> 6.19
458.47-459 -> 6.94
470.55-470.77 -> 6.66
